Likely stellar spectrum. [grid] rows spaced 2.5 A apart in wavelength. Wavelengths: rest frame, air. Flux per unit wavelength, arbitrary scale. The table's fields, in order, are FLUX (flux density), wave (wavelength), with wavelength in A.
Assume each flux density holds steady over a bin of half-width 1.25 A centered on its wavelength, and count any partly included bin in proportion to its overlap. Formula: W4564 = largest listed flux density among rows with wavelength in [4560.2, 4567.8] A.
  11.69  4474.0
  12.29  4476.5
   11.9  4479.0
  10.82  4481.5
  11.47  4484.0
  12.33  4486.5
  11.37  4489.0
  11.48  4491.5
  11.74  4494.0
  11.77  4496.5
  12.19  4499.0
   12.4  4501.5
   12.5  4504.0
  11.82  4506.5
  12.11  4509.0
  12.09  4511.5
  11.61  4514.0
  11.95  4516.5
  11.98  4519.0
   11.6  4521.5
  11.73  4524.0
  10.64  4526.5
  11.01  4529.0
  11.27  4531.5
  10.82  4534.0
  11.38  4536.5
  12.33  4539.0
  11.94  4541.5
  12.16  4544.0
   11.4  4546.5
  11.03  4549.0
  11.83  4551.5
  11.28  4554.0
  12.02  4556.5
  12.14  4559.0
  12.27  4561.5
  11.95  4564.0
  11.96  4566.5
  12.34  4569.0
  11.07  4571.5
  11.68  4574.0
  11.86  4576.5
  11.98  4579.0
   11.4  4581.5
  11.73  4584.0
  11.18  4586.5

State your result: 12.27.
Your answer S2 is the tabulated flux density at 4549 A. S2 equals 11.03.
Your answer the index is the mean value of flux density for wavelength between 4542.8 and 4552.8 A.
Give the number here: 11.6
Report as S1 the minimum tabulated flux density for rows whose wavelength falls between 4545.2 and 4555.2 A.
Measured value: 11.03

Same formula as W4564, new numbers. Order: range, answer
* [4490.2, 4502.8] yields 12.4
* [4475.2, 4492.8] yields 12.33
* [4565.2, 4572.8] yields 12.34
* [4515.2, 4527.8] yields 11.98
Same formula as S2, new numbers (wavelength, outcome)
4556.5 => 12.02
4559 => 12.14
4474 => 11.69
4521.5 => 11.6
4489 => 11.37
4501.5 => 12.4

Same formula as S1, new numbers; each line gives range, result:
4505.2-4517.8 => 11.61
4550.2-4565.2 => 11.28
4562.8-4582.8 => 11.07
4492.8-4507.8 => 11.74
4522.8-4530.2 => 10.64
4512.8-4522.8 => 11.6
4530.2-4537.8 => 10.82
